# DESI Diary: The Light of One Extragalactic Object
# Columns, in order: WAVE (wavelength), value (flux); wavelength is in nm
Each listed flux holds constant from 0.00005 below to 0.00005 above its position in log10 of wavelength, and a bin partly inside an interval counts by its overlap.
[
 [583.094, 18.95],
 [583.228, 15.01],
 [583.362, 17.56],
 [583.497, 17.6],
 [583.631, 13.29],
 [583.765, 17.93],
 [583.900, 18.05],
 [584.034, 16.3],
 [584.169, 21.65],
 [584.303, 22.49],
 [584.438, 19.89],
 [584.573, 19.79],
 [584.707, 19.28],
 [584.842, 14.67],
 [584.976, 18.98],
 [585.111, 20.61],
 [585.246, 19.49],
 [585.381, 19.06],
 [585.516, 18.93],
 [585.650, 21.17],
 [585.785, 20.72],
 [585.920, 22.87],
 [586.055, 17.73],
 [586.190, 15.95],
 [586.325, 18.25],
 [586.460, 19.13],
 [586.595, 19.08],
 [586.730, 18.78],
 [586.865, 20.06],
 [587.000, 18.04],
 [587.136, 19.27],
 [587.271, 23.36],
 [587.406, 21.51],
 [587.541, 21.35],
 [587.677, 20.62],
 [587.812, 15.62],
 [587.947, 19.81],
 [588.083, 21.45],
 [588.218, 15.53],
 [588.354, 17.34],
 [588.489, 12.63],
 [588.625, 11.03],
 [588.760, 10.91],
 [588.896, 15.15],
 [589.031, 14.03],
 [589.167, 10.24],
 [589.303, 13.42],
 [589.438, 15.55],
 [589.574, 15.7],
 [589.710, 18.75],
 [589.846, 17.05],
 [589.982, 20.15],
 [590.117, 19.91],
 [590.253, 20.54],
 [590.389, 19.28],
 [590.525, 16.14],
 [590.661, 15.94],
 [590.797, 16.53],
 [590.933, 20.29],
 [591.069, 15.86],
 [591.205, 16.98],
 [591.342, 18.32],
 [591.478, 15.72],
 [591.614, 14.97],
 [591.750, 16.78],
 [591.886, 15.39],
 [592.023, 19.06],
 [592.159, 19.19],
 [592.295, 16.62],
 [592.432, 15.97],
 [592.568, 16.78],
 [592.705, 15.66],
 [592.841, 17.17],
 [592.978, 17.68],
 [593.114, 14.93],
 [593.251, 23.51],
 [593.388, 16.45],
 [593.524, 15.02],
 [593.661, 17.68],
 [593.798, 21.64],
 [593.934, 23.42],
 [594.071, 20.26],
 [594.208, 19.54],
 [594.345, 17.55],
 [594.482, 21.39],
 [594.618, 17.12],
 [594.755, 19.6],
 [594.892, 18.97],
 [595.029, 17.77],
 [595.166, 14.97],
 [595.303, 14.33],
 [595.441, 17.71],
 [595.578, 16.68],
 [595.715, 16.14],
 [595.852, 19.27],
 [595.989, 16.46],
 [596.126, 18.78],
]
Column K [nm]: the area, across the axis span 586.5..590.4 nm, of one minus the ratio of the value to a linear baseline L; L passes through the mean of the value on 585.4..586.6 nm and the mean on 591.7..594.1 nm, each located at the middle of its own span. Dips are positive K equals 0.29 nm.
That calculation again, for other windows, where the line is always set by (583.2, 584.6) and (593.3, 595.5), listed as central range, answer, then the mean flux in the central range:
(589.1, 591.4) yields 0.15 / 17.1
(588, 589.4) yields 0.31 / 14.3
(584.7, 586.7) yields -0.09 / 19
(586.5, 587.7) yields -0.13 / 20.2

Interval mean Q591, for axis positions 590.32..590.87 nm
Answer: 17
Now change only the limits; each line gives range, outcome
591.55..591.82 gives 15.9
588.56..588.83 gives 11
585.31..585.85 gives 20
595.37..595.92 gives 17.4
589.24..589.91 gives 16.1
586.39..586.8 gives 19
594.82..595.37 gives 16.5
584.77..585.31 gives 18.4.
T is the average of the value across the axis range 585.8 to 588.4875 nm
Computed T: 19.1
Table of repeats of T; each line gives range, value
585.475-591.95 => 17.6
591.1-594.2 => 17.7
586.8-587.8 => 20.3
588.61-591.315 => 16.3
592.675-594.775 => 18.7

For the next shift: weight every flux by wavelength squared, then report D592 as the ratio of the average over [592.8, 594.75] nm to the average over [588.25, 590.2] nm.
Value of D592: 1.26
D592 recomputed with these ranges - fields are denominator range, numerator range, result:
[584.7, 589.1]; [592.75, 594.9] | 1.06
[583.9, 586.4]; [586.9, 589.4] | 0.88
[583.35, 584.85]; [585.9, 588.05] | 1.07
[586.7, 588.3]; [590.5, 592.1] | 0.87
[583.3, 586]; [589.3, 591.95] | 0.93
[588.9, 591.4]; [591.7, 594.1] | 1.07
